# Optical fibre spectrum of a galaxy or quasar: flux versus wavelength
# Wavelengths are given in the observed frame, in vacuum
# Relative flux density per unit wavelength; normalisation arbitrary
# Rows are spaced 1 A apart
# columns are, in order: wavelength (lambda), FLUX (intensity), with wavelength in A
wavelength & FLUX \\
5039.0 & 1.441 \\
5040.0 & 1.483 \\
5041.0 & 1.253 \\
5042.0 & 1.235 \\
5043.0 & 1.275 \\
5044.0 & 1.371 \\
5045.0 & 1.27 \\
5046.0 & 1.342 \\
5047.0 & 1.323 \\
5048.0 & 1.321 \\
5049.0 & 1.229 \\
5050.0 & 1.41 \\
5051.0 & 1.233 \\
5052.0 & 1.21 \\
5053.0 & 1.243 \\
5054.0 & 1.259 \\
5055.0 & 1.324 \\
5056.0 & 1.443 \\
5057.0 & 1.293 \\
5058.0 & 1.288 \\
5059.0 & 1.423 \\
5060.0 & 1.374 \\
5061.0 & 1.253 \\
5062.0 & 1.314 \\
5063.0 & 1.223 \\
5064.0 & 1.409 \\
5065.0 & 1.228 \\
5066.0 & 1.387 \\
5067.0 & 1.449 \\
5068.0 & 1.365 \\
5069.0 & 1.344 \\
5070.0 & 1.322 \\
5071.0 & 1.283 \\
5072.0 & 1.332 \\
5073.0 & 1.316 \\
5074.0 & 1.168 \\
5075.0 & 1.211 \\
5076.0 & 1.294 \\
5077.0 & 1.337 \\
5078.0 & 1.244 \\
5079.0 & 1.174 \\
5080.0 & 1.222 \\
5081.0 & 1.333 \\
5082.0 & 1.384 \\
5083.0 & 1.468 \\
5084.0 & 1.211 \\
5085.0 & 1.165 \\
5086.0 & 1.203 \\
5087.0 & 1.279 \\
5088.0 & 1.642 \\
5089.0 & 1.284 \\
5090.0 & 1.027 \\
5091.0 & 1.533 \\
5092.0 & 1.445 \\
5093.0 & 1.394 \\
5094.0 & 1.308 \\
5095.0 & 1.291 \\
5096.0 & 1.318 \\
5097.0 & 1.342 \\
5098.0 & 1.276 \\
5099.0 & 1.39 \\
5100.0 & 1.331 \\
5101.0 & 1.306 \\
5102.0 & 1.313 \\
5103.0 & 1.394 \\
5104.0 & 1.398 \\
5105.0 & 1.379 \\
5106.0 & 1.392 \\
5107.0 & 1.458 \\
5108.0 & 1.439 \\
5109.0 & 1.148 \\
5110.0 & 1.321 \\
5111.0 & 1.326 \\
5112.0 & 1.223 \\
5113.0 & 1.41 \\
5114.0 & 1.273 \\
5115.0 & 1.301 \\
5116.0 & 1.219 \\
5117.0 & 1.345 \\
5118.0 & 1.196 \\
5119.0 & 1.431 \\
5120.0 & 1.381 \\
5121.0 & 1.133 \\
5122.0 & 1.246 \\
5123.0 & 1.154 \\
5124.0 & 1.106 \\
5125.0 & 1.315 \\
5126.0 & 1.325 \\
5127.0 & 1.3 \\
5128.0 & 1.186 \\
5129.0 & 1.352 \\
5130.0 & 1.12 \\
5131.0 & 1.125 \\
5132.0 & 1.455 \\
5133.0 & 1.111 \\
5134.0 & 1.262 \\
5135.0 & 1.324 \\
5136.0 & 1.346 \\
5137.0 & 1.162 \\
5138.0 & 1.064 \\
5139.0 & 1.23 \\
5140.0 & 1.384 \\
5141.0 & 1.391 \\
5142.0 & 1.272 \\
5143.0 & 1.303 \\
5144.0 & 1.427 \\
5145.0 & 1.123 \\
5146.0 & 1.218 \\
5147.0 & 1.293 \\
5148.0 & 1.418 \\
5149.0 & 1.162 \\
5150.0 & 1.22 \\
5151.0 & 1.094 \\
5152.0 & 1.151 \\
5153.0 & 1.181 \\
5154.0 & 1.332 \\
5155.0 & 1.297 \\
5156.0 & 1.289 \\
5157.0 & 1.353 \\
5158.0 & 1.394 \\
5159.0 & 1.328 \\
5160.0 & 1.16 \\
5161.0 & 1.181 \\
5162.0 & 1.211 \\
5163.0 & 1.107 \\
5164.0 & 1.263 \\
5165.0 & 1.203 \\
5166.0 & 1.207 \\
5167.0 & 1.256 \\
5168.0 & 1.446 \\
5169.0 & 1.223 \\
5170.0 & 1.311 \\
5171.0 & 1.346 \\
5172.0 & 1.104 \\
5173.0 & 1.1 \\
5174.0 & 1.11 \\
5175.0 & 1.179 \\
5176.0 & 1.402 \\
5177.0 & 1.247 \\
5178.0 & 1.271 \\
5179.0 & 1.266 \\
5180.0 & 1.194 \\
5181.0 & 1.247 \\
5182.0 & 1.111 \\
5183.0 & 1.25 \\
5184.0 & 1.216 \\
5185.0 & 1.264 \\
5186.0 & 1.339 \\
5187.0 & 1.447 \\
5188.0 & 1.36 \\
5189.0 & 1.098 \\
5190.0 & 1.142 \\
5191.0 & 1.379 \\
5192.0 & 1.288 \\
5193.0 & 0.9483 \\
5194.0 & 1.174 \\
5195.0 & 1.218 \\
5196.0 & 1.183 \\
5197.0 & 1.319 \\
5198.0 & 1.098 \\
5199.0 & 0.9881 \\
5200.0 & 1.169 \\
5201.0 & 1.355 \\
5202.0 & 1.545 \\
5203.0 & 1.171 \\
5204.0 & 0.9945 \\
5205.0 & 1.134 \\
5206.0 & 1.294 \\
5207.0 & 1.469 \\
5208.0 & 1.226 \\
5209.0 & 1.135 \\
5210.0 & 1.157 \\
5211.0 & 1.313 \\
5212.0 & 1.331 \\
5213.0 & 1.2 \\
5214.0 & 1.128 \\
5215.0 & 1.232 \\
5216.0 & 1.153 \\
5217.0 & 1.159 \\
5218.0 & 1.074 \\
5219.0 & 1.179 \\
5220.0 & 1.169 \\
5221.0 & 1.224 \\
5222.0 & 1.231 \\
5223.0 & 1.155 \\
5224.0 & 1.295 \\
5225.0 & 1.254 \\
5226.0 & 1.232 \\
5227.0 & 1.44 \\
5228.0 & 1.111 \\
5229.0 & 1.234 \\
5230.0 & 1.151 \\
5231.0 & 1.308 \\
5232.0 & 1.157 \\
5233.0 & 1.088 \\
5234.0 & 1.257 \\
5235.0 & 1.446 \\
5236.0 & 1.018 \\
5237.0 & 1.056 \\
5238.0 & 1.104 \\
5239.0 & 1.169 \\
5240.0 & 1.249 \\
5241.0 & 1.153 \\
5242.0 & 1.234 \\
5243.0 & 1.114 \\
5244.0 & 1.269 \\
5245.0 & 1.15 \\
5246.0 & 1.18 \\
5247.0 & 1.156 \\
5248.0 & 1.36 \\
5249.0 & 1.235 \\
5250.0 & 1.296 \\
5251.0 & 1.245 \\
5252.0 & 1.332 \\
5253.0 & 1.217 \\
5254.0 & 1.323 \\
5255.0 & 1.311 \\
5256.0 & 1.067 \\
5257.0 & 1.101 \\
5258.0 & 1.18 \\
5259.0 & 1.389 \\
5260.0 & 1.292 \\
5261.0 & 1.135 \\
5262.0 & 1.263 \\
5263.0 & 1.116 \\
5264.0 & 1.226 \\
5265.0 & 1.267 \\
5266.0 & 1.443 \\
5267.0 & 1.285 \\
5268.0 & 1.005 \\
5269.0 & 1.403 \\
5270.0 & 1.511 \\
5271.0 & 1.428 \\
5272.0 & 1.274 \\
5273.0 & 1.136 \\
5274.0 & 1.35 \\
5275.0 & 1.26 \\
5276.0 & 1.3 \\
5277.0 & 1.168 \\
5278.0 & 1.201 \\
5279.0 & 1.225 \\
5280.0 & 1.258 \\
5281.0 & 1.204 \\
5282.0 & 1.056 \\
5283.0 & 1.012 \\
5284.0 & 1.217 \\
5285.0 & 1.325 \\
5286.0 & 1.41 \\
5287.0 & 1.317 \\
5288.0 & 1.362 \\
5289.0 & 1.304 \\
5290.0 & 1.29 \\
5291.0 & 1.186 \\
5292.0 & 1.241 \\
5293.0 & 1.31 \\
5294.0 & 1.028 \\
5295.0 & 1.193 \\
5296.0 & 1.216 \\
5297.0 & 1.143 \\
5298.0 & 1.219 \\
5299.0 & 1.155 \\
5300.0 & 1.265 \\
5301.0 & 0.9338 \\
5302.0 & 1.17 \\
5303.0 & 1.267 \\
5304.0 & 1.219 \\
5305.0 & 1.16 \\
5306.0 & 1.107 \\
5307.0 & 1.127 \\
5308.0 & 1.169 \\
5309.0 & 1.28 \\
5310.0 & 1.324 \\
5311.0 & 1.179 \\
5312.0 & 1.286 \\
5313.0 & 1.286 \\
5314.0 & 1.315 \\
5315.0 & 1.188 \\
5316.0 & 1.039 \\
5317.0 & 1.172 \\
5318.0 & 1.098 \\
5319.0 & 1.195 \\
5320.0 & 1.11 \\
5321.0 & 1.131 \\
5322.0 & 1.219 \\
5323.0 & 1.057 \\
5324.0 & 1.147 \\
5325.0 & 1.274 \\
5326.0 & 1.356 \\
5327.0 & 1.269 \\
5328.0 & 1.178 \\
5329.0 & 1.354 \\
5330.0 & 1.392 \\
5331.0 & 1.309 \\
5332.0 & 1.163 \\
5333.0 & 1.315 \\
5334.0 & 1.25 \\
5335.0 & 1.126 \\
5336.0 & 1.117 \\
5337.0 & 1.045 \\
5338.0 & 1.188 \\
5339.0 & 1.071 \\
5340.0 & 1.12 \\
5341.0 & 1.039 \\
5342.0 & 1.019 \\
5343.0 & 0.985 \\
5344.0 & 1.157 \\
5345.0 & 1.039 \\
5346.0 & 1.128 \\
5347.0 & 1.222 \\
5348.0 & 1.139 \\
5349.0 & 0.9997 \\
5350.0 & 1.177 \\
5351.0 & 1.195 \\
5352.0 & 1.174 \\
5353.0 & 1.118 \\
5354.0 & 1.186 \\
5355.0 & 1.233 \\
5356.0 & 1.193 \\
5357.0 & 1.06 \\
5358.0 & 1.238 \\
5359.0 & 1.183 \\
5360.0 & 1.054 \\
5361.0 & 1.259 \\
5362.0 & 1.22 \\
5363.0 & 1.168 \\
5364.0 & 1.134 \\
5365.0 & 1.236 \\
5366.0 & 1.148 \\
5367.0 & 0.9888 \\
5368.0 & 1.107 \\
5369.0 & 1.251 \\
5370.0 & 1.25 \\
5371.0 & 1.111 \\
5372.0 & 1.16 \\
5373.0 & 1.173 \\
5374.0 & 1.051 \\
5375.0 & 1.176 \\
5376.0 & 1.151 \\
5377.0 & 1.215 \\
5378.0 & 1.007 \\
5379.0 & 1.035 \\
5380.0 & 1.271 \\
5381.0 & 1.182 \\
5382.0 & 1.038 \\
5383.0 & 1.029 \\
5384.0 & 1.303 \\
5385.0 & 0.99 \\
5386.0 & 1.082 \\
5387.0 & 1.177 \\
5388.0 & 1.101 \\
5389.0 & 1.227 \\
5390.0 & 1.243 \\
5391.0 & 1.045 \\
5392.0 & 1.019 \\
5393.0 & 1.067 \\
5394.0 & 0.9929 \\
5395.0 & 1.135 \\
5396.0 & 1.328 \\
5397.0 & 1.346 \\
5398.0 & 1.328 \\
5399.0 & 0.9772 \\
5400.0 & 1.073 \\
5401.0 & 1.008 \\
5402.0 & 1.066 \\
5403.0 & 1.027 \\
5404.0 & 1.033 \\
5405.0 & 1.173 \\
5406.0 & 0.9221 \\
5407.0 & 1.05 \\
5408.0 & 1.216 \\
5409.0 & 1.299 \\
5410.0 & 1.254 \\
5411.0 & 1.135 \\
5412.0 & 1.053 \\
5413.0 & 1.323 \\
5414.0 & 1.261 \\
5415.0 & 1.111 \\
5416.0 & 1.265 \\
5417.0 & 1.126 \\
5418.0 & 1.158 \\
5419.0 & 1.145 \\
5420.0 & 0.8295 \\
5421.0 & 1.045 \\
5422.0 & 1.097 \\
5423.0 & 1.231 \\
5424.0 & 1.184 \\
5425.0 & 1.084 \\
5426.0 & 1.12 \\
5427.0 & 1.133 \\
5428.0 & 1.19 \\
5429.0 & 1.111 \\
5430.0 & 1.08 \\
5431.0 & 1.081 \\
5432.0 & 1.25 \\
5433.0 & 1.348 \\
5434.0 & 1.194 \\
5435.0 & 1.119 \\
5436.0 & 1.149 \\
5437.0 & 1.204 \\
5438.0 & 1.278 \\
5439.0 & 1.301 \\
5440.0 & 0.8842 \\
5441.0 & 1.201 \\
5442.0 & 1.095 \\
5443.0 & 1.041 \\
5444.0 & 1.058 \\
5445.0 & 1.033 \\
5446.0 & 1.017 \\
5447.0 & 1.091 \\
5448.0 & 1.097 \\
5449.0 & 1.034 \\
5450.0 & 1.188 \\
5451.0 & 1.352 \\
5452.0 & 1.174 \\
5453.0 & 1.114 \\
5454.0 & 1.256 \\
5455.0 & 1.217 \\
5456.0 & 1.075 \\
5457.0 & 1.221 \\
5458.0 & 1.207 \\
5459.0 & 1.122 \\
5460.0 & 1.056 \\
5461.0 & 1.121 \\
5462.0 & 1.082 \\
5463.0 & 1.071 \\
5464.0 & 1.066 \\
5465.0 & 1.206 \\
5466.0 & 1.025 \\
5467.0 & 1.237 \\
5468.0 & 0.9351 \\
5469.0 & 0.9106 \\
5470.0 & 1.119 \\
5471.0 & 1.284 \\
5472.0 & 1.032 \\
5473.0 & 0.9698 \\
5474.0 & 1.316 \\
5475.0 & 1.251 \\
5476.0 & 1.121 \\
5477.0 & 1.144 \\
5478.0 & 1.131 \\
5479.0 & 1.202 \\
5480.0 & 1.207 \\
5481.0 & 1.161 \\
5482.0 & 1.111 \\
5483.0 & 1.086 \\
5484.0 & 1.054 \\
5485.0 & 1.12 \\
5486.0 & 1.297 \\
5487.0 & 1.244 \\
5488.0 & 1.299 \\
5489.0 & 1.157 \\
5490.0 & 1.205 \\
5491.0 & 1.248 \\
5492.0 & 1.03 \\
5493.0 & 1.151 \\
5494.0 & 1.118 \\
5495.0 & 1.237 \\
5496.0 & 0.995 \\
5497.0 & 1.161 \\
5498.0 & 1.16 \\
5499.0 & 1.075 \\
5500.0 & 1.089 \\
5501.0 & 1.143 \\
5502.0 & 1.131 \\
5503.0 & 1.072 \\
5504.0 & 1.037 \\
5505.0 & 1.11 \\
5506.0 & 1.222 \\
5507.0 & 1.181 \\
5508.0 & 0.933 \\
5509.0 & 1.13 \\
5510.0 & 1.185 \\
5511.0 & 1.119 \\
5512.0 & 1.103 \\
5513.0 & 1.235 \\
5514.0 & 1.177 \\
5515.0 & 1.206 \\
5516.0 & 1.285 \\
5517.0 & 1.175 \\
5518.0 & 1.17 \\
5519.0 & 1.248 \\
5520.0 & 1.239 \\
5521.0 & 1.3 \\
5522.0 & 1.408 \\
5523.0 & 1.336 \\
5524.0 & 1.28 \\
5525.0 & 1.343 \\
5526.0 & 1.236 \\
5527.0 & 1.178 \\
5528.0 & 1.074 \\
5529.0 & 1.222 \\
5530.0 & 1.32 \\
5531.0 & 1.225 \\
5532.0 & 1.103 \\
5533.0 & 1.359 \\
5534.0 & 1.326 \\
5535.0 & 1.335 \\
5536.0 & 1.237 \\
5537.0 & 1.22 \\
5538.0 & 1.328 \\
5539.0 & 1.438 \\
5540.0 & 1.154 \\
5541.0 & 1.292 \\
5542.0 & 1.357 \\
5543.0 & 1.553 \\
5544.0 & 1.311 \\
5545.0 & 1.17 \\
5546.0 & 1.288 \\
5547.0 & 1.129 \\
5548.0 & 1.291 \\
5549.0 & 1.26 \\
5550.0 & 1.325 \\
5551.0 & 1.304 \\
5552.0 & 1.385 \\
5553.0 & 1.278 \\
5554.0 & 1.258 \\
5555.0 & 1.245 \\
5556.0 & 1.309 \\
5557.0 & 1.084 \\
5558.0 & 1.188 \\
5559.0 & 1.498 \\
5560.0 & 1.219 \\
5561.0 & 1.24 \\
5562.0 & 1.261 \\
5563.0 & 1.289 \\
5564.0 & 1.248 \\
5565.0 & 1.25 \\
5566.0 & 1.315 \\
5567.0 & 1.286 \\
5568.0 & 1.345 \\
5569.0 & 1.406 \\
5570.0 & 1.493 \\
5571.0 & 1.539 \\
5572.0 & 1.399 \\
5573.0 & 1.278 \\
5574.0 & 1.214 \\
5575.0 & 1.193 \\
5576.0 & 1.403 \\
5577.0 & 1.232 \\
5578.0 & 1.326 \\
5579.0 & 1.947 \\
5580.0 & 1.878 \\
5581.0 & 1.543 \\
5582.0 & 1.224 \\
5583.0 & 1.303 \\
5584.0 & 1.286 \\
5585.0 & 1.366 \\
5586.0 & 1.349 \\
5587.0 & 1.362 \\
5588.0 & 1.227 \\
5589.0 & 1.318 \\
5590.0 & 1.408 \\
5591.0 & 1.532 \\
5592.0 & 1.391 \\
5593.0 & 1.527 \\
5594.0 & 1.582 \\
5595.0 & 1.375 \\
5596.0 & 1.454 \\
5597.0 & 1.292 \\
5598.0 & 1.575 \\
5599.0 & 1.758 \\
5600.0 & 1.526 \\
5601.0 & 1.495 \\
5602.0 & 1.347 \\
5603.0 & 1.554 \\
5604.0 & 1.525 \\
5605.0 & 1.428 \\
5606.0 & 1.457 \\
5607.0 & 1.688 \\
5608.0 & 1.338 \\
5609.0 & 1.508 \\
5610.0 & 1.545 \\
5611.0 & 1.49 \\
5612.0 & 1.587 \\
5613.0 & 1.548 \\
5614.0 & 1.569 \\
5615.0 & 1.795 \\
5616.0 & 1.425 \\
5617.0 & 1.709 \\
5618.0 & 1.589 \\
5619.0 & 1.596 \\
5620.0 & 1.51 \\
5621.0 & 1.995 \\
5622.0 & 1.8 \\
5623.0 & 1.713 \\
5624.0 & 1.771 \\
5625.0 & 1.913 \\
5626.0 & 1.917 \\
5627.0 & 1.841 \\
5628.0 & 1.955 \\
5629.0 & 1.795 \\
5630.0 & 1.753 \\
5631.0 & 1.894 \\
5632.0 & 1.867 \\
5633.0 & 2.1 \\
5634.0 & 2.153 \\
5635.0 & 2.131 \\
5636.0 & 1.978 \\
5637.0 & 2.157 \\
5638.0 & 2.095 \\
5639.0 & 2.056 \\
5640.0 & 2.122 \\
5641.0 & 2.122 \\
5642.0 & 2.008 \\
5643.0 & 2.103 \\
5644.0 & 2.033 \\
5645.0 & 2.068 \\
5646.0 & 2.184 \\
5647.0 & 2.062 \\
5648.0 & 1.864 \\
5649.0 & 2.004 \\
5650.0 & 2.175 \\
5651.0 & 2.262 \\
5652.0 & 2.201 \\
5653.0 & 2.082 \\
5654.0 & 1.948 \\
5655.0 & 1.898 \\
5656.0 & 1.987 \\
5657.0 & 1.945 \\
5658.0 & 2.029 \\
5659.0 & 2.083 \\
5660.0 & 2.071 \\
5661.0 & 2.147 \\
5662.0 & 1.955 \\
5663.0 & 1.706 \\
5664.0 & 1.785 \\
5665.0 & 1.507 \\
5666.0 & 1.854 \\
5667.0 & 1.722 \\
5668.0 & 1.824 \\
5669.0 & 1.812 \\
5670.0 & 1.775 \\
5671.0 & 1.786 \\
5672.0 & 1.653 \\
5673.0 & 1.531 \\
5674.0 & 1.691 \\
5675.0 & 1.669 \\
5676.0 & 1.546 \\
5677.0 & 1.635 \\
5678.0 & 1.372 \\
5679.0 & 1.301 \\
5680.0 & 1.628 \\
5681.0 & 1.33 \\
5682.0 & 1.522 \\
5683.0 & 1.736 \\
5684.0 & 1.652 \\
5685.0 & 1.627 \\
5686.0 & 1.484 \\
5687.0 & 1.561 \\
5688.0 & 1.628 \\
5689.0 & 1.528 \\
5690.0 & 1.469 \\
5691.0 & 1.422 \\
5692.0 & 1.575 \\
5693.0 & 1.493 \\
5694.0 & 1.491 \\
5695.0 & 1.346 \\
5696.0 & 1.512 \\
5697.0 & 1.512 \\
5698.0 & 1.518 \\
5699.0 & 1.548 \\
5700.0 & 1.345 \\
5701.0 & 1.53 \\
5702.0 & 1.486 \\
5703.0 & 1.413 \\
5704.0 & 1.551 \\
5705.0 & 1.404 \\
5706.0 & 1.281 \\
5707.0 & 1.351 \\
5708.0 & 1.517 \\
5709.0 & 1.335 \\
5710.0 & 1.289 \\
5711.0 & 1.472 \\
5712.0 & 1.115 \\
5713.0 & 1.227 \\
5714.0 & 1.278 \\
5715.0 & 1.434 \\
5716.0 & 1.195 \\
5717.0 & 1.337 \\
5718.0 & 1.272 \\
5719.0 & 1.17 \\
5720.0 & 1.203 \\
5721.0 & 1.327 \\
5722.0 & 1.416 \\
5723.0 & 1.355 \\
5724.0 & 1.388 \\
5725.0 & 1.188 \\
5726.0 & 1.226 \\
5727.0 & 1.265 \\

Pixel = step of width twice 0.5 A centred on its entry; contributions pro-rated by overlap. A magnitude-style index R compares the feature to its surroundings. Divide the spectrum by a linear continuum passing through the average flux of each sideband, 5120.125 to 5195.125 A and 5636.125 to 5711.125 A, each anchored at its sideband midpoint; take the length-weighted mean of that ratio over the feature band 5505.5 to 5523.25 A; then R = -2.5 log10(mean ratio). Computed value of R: 0.30 mag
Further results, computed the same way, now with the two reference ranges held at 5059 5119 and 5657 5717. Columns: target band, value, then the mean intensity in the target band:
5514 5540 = 0.19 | 1.26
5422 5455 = 0.26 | 1.15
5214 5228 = 0.14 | 1.21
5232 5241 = 0.18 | 1.17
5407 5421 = 0.25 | 1.16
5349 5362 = 0.22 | 1.17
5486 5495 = 0.24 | 1.19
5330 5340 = 0.20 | 1.18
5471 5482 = 0.27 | 1.16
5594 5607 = 0.03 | 1.49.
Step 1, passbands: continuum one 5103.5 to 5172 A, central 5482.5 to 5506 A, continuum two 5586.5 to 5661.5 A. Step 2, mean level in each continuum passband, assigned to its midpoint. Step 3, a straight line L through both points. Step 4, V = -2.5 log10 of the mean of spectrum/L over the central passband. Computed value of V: 0.39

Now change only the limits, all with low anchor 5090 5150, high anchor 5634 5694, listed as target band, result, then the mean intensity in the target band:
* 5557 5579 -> 0.29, 1.32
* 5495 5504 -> 0.44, 1.11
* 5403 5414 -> 0.35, 1.15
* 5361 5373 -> 0.30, 1.17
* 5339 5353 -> 0.34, 1.11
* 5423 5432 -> 0.37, 1.14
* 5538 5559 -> 0.31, 1.29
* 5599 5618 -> 0.15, 1.54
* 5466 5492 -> 0.39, 1.15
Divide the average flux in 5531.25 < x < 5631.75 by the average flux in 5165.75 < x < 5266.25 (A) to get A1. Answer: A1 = 1.18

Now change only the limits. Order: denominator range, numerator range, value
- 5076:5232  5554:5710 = 1.29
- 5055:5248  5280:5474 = 0.92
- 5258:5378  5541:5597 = 1.13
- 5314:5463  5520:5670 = 1.37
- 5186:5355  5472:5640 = 1.14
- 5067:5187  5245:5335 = 0.96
